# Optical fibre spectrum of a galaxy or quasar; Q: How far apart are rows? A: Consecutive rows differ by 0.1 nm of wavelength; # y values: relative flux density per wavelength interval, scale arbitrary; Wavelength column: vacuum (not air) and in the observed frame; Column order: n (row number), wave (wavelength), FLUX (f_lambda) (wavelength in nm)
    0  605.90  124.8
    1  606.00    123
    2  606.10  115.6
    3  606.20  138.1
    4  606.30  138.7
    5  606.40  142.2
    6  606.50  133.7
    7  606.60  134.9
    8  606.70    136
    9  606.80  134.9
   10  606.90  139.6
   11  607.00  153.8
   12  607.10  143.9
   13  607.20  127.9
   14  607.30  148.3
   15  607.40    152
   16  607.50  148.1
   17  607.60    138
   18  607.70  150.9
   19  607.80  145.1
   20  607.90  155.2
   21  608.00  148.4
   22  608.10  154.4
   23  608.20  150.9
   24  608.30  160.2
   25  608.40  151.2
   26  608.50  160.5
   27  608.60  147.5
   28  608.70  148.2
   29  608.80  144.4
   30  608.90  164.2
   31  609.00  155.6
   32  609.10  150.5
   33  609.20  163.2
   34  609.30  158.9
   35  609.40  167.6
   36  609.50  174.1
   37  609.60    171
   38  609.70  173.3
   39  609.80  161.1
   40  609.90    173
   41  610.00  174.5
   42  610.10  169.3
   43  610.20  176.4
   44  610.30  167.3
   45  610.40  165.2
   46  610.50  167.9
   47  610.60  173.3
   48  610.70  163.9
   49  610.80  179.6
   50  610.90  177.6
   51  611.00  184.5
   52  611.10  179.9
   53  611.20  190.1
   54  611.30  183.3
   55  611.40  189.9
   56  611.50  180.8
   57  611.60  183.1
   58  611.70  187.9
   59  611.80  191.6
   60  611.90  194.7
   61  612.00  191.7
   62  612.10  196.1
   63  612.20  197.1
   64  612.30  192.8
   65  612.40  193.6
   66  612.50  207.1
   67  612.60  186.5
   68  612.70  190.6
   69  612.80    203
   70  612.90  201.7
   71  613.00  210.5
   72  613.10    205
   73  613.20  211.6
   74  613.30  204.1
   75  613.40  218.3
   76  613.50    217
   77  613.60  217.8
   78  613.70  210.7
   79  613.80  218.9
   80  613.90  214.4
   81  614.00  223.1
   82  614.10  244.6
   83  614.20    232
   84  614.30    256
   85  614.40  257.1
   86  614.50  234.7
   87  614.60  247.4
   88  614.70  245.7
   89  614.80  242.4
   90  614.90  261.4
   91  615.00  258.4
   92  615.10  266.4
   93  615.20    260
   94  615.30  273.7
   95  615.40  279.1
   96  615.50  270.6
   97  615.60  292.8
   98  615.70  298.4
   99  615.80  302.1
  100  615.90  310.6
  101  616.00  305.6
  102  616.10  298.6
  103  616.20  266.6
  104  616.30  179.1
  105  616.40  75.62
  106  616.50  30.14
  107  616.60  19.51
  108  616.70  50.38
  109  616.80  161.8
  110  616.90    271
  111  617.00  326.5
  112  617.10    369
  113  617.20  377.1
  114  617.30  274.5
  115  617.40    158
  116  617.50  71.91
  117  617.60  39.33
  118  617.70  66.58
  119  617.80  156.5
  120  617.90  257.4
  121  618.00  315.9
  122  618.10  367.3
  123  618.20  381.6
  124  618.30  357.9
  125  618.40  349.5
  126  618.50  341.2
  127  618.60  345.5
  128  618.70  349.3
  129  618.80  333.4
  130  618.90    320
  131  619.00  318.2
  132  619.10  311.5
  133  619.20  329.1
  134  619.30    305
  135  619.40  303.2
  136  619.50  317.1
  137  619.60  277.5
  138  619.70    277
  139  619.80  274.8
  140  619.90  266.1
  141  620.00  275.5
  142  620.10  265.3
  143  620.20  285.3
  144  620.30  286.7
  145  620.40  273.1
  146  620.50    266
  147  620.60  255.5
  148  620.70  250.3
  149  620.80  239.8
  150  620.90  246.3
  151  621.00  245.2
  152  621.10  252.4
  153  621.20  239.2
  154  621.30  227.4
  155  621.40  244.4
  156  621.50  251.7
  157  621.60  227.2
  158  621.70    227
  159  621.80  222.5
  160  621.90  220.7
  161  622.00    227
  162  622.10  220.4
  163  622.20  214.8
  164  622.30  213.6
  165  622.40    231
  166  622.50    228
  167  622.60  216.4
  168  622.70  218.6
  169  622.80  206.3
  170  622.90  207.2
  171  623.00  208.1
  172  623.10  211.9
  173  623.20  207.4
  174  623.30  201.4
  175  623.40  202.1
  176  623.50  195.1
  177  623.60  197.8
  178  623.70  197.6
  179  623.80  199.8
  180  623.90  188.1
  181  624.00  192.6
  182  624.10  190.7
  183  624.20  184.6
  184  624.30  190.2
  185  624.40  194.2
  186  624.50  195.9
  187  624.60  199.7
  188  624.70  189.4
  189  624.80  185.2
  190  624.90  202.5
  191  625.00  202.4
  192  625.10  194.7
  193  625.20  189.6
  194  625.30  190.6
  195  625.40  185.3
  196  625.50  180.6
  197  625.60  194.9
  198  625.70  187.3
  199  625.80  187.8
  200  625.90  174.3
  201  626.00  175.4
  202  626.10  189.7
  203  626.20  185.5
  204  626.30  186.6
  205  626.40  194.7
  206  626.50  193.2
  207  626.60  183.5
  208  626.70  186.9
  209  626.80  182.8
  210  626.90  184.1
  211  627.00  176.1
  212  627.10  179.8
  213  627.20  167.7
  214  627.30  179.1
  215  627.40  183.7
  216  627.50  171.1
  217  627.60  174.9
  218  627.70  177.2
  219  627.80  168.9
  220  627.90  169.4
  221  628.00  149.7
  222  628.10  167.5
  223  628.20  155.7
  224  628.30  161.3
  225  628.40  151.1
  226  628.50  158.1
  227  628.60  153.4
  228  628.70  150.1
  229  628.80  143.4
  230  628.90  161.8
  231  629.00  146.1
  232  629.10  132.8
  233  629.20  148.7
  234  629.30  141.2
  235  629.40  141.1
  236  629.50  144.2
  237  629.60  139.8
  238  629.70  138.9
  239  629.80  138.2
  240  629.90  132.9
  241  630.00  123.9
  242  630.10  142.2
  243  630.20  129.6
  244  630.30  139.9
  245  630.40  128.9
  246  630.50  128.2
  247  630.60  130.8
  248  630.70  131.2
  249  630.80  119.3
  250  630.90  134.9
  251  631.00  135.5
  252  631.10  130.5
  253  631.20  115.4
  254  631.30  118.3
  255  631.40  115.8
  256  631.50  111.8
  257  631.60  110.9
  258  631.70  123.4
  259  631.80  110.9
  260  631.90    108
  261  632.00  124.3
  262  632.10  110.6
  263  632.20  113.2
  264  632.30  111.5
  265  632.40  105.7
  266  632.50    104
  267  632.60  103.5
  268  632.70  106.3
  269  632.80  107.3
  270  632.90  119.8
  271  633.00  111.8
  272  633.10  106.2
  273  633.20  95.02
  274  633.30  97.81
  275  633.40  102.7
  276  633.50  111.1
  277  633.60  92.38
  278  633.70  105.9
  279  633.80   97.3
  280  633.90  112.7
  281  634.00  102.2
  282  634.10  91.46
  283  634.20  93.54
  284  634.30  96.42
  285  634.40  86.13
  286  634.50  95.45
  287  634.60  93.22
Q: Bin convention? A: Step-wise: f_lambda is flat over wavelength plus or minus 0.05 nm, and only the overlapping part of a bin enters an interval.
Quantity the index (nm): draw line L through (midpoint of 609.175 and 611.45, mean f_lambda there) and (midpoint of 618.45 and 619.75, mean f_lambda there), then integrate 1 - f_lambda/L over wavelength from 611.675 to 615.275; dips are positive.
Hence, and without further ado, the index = 0.09 nm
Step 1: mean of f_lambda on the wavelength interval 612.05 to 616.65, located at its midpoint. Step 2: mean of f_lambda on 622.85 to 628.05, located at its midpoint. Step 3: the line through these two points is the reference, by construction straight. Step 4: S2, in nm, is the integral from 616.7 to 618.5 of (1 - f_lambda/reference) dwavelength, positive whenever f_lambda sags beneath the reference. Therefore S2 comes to -0.31 nm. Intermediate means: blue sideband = 225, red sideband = 188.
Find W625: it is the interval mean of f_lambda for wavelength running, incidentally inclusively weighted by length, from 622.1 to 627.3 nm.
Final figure 195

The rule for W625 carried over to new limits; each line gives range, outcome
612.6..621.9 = 249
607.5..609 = 151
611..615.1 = 212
